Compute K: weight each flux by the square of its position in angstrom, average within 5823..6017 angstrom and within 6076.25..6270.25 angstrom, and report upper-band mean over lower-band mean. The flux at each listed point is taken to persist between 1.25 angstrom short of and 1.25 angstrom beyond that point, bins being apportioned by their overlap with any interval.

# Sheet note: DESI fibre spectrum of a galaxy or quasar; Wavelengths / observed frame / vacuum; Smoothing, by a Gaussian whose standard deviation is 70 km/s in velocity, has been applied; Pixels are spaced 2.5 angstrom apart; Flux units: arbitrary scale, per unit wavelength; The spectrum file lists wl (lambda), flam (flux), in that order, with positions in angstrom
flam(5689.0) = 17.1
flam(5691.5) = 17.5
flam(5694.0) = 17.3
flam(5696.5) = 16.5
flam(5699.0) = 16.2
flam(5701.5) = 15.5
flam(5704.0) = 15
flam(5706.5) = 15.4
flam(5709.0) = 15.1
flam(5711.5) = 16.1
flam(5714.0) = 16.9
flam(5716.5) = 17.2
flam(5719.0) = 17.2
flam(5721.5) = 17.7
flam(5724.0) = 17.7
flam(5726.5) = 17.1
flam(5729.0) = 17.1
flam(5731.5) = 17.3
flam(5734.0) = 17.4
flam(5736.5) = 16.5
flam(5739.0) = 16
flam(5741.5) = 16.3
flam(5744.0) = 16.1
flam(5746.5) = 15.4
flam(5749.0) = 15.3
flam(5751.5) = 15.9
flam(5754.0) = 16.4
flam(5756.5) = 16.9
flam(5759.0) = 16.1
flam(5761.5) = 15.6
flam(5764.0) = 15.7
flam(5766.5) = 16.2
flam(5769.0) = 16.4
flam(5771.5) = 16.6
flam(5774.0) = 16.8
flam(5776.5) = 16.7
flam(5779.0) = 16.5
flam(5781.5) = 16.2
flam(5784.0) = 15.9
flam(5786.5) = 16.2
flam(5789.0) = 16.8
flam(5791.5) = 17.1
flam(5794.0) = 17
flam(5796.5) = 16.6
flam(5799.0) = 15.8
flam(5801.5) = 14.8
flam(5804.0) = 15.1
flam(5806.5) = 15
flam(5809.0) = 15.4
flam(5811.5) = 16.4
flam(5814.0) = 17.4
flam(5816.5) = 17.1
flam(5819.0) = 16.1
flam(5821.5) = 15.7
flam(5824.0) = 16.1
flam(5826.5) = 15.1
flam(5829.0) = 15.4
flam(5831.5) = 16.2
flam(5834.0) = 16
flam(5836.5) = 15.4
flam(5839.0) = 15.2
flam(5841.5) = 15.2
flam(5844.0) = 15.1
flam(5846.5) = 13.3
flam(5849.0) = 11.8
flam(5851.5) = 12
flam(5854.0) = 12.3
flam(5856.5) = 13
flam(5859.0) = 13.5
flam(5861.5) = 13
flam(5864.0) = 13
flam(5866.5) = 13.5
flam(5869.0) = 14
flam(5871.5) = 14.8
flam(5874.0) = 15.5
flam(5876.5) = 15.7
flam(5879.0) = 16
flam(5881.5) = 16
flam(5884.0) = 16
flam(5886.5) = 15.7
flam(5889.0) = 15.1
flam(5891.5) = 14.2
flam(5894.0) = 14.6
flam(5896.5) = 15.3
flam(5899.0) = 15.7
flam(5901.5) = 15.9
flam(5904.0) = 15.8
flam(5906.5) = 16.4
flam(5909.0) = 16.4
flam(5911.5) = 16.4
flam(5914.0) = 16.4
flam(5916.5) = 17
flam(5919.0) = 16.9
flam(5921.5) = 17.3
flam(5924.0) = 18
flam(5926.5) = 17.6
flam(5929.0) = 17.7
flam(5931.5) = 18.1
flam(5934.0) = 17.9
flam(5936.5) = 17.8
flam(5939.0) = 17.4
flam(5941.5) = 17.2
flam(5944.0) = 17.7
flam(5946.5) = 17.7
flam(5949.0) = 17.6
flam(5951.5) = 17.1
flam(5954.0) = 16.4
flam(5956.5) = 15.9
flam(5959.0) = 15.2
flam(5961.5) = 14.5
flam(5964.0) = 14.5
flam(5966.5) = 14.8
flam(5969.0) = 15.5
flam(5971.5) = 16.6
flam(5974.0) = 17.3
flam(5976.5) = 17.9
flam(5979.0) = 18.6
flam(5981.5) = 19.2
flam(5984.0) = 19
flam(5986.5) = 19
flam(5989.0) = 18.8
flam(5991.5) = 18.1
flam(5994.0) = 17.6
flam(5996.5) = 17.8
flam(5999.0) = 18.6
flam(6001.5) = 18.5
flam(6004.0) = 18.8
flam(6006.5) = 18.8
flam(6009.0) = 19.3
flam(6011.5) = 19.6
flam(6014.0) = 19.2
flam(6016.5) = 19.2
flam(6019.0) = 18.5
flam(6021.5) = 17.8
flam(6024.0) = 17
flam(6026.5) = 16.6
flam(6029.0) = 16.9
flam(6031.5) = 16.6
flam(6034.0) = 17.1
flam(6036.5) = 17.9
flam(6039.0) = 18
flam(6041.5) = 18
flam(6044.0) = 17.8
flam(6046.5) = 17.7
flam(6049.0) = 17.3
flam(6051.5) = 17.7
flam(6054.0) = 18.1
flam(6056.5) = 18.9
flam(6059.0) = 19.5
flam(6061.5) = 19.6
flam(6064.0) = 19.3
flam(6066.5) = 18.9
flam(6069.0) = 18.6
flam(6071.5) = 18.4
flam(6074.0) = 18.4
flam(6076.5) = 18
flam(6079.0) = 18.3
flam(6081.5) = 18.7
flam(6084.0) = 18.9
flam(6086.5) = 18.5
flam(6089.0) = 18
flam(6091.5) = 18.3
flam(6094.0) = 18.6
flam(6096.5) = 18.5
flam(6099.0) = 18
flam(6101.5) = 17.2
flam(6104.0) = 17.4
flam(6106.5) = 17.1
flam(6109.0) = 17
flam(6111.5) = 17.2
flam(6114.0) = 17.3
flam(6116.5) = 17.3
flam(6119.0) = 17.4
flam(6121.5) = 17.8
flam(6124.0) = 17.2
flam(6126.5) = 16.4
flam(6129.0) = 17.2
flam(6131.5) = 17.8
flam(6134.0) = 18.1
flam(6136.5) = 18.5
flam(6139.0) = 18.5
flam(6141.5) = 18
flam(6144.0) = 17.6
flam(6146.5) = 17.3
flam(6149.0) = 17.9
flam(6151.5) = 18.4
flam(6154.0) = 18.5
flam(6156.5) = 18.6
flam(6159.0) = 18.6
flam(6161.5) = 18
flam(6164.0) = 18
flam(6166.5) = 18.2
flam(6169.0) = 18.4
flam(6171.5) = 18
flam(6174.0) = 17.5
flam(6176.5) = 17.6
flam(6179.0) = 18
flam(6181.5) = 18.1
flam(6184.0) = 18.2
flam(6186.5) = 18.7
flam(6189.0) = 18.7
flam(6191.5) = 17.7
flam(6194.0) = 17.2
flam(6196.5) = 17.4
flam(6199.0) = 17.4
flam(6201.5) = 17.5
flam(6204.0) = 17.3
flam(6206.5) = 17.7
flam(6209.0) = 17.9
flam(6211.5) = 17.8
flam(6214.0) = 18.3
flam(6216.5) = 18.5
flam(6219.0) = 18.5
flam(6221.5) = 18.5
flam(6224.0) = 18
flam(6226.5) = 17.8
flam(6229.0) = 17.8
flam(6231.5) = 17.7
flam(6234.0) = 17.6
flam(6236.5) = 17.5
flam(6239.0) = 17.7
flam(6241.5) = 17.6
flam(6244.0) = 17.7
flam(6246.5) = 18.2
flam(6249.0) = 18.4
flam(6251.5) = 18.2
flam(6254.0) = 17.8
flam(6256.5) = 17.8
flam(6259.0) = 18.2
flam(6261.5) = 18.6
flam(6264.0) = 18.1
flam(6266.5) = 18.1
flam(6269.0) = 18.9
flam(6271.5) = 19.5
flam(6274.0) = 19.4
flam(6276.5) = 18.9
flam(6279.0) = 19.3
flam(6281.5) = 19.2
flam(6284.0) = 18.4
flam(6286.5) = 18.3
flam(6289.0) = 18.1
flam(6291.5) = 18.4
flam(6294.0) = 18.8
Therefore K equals 1.19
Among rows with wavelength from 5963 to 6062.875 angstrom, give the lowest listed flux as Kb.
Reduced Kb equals 14.5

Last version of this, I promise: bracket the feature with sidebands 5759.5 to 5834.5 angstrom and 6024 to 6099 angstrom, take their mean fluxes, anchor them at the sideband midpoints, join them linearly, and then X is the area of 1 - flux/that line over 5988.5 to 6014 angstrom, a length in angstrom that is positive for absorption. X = -1.33 angstrom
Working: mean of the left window 16.1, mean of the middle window 18.6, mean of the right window 18.2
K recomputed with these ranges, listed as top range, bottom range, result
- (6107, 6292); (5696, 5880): 1.32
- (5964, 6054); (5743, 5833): 1.20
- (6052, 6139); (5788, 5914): 1.29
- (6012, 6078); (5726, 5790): 1.22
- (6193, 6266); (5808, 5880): 1.37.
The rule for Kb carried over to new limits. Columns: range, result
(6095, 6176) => 16.4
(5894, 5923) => 14.6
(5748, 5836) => 14.8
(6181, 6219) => 17.2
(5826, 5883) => 11.8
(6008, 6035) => 16.6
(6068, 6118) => 17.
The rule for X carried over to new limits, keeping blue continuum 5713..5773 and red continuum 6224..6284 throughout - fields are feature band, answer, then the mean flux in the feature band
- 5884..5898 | 1.61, 15.1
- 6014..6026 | -0.46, 18.1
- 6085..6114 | -0.08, 17.8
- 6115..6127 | 0.36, 17.3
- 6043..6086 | -2.10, 18.5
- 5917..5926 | -0.13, 17.4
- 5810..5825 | 0.30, 16.5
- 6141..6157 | -0.10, 18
